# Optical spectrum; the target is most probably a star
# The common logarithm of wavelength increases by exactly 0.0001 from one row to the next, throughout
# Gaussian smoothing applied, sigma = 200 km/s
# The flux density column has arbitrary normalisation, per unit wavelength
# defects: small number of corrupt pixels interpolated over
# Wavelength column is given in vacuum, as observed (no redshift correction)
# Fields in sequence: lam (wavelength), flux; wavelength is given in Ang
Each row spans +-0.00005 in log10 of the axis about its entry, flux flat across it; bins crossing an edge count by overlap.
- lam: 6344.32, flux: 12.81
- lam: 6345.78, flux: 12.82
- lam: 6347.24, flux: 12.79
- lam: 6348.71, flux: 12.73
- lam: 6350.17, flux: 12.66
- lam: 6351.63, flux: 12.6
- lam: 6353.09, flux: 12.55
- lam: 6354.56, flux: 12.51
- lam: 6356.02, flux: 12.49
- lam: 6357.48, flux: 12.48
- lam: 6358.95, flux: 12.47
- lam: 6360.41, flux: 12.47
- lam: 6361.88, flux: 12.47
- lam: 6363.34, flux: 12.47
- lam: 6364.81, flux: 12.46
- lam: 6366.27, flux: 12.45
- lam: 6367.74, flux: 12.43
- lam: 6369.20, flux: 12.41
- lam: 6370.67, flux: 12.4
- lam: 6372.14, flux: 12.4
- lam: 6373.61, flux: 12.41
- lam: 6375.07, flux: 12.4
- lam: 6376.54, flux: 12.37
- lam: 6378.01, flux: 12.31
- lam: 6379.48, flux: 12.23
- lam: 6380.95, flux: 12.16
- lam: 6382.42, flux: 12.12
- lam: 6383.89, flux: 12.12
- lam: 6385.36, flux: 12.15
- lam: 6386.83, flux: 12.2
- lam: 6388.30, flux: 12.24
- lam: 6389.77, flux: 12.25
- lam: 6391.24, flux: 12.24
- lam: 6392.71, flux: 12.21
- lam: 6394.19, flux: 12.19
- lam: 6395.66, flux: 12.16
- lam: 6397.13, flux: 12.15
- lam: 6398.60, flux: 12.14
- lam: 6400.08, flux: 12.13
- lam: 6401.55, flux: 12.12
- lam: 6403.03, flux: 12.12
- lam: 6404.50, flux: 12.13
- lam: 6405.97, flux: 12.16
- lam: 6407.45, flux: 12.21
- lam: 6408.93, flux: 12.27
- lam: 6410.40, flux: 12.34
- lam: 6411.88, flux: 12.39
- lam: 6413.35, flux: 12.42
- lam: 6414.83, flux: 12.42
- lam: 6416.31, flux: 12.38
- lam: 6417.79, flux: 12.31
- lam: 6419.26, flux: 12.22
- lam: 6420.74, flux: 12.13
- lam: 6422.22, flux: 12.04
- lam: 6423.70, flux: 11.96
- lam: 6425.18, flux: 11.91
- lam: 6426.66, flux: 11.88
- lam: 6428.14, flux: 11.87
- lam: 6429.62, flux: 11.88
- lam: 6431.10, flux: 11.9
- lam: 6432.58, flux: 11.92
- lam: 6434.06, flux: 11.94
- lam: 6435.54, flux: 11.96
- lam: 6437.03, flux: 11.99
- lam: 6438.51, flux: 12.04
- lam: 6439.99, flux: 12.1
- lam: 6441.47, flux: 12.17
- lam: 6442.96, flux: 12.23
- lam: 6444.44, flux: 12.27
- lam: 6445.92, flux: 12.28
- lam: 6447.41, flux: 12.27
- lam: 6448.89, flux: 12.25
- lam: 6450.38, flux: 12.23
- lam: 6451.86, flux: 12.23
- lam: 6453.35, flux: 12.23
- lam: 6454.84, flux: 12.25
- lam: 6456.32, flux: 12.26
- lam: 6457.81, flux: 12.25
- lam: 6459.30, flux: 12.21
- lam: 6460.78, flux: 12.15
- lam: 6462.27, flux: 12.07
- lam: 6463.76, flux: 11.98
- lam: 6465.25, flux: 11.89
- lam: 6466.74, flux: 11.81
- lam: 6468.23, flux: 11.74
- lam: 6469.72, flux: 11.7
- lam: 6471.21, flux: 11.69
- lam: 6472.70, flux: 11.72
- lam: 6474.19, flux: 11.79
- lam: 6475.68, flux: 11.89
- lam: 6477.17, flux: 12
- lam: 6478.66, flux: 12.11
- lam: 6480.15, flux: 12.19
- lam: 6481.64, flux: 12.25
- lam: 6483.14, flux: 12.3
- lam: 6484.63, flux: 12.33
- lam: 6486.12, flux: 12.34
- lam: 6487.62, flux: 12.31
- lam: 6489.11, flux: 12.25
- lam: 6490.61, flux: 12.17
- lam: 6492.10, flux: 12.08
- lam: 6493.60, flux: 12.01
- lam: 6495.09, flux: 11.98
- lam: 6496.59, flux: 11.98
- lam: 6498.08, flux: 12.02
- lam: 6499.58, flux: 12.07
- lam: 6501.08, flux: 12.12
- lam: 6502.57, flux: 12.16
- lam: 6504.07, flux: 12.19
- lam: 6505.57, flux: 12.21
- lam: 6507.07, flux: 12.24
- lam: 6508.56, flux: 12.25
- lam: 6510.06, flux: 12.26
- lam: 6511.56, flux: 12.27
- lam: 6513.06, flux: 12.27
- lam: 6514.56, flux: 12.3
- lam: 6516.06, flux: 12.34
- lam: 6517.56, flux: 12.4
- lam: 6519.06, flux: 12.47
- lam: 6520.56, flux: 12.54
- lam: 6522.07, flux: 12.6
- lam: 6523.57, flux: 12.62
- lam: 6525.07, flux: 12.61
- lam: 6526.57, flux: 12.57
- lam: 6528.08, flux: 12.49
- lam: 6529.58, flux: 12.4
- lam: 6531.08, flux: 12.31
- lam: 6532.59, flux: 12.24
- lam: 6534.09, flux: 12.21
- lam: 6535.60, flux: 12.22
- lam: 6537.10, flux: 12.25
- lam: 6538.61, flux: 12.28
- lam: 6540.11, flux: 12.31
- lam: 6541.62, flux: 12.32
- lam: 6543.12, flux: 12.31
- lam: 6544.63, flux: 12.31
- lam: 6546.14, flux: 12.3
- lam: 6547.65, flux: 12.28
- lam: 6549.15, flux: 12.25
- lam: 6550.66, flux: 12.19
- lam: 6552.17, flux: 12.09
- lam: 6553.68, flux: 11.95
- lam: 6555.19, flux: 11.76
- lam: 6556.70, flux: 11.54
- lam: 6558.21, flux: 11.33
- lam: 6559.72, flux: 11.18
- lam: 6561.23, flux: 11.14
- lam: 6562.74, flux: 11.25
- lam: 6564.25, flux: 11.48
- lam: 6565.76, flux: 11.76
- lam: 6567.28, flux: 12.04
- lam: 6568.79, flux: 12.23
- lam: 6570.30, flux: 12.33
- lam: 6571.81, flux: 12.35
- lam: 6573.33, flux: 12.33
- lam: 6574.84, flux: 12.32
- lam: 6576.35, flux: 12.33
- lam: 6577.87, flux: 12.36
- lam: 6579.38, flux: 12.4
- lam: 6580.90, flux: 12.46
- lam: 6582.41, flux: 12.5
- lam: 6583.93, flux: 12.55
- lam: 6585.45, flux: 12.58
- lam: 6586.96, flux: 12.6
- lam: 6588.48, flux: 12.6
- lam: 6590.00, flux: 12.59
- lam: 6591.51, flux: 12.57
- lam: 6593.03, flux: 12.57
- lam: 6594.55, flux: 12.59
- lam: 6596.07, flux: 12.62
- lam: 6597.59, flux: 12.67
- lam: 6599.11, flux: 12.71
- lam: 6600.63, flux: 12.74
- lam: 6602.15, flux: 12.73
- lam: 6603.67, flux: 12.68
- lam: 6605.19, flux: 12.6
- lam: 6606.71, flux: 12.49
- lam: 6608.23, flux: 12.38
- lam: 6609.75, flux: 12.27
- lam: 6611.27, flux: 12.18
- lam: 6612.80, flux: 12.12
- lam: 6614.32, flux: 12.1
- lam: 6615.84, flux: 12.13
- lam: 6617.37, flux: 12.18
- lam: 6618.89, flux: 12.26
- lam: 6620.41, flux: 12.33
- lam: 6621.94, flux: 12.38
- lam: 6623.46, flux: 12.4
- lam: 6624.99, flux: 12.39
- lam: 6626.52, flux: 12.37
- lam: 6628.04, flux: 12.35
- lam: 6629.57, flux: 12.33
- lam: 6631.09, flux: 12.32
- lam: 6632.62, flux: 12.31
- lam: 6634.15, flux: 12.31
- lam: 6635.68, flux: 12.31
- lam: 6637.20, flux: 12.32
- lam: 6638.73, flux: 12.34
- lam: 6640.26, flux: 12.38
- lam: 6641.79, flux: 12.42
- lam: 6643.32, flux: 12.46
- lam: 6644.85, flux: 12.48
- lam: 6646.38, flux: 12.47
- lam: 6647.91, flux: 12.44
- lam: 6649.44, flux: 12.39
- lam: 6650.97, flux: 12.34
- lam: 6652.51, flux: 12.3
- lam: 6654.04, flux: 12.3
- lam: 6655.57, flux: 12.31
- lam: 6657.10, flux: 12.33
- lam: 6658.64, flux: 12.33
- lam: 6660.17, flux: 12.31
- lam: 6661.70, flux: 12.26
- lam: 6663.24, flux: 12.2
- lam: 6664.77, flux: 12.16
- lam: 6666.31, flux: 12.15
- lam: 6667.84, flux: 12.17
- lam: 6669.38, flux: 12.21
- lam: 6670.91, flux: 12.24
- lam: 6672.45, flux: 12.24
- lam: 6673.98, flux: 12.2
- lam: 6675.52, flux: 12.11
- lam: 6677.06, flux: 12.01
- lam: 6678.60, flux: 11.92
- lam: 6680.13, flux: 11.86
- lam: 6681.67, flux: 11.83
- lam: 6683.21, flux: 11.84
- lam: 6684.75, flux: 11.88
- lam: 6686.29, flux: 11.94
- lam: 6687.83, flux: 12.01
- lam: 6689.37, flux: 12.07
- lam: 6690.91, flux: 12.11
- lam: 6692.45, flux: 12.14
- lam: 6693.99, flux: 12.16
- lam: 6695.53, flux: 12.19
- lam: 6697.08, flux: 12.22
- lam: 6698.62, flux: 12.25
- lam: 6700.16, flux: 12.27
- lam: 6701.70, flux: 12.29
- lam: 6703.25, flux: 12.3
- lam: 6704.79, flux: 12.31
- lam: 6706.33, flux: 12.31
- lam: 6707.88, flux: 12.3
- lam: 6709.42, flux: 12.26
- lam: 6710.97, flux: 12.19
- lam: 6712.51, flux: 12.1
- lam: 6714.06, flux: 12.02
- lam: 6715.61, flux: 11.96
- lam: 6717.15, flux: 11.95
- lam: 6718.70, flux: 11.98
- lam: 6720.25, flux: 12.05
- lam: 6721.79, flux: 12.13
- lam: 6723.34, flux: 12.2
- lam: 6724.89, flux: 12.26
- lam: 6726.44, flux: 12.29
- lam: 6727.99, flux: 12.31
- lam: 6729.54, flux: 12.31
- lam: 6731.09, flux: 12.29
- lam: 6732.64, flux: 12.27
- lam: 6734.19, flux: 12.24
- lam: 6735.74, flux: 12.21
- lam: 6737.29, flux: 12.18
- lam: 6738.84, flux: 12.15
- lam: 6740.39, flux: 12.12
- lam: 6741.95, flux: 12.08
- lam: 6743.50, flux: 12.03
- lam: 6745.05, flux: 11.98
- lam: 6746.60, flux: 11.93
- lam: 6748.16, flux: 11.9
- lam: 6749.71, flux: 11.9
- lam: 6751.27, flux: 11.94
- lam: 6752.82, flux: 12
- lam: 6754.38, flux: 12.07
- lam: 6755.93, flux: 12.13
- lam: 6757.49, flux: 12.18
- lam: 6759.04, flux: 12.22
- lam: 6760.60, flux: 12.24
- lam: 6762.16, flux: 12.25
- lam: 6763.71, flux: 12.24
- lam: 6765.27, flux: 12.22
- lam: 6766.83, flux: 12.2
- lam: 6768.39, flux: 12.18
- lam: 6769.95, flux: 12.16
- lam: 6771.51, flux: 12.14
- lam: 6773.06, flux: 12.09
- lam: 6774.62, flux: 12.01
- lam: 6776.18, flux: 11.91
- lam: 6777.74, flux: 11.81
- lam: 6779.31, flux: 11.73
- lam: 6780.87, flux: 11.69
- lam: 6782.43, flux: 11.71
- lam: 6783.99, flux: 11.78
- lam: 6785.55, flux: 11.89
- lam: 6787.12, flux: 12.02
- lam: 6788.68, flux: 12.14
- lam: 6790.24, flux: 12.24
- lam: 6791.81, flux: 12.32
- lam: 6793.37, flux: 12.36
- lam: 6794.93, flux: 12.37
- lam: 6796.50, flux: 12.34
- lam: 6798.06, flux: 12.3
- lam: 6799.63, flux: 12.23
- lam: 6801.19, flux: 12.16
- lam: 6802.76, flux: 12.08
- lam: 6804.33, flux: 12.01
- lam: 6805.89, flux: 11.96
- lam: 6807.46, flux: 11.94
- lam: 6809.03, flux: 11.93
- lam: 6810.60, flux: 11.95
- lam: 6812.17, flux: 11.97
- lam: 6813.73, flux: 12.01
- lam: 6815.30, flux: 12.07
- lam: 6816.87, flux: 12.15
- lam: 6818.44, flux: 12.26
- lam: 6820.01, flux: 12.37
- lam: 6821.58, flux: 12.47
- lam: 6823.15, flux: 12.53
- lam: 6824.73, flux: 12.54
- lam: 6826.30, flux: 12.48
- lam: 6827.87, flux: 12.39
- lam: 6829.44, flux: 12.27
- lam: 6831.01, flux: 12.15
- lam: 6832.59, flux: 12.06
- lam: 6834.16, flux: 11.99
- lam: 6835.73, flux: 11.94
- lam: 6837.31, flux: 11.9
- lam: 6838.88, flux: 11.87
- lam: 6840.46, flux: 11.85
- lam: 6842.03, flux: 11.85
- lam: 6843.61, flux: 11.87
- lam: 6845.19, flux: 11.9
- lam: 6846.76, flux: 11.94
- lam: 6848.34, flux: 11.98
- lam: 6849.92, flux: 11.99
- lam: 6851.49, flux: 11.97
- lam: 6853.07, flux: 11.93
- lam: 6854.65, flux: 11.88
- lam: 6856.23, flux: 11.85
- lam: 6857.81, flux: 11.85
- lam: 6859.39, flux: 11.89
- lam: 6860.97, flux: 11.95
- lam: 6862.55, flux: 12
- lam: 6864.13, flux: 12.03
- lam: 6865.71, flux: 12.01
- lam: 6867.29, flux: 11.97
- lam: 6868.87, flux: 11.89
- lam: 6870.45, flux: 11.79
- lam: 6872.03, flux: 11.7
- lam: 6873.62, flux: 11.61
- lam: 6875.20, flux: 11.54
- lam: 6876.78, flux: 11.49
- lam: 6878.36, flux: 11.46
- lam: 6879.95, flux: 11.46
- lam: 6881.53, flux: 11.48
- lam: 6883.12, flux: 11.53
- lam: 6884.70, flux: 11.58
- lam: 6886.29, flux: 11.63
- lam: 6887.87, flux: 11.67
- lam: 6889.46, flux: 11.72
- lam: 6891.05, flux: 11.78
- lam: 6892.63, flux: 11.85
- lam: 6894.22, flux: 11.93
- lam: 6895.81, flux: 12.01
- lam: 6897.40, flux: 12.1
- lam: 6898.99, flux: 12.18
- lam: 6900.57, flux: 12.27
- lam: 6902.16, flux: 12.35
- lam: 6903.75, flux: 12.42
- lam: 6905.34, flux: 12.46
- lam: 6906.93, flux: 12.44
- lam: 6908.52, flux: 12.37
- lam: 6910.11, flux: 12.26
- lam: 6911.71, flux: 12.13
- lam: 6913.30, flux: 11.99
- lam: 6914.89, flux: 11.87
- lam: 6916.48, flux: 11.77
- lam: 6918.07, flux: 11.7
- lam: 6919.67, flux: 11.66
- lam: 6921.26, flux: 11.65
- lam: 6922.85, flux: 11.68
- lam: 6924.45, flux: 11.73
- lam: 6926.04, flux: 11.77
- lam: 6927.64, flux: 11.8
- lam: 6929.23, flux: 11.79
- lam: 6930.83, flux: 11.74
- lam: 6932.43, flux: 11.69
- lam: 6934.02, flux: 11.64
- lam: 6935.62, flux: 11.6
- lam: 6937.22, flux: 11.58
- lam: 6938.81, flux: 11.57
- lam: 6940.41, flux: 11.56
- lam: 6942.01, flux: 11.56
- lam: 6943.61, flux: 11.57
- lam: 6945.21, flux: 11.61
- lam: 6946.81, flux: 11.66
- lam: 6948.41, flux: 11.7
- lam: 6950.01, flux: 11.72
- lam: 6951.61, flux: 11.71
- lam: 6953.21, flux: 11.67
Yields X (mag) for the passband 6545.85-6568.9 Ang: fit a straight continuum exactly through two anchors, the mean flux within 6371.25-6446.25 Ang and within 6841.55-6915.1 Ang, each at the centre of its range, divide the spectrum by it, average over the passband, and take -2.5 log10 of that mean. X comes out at 0.03 mag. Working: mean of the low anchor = 12.2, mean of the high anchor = 11.9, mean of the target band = 11.8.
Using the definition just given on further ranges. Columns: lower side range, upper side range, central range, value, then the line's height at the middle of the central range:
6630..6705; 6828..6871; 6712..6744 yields -0.002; 12.1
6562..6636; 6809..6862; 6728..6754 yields 0.007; 12.2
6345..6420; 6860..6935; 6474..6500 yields 0.011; 12.2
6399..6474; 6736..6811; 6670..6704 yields -0.001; 12.1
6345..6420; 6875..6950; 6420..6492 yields 0.018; 12.3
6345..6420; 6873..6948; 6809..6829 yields -0.032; 11.9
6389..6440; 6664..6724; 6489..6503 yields 0.004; 12.1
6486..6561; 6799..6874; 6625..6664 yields -0.019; 12.1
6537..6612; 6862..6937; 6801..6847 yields -0.013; 11.9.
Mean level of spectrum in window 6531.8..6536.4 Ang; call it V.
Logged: 12.2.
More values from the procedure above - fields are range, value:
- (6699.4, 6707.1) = 12.3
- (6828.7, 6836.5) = 12.1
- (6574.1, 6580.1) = 12.4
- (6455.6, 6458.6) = 12.2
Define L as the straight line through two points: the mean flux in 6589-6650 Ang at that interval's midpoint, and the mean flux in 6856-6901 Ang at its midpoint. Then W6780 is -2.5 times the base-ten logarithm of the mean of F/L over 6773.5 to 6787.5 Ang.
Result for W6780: 0.02 mag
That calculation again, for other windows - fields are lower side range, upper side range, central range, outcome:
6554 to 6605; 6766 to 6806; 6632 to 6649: -0.02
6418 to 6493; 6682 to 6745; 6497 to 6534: -0.02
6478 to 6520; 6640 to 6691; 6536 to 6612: 0.00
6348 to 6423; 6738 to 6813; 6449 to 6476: 0.02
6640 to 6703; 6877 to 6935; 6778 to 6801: 0.00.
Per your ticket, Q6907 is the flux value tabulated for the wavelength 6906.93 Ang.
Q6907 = 12.44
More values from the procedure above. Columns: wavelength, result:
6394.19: 12.19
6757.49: 12.18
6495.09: 11.98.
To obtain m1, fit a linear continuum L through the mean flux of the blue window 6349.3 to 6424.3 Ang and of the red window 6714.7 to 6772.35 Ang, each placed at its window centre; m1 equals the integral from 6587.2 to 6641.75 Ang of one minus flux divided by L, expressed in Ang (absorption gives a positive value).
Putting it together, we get -1.0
